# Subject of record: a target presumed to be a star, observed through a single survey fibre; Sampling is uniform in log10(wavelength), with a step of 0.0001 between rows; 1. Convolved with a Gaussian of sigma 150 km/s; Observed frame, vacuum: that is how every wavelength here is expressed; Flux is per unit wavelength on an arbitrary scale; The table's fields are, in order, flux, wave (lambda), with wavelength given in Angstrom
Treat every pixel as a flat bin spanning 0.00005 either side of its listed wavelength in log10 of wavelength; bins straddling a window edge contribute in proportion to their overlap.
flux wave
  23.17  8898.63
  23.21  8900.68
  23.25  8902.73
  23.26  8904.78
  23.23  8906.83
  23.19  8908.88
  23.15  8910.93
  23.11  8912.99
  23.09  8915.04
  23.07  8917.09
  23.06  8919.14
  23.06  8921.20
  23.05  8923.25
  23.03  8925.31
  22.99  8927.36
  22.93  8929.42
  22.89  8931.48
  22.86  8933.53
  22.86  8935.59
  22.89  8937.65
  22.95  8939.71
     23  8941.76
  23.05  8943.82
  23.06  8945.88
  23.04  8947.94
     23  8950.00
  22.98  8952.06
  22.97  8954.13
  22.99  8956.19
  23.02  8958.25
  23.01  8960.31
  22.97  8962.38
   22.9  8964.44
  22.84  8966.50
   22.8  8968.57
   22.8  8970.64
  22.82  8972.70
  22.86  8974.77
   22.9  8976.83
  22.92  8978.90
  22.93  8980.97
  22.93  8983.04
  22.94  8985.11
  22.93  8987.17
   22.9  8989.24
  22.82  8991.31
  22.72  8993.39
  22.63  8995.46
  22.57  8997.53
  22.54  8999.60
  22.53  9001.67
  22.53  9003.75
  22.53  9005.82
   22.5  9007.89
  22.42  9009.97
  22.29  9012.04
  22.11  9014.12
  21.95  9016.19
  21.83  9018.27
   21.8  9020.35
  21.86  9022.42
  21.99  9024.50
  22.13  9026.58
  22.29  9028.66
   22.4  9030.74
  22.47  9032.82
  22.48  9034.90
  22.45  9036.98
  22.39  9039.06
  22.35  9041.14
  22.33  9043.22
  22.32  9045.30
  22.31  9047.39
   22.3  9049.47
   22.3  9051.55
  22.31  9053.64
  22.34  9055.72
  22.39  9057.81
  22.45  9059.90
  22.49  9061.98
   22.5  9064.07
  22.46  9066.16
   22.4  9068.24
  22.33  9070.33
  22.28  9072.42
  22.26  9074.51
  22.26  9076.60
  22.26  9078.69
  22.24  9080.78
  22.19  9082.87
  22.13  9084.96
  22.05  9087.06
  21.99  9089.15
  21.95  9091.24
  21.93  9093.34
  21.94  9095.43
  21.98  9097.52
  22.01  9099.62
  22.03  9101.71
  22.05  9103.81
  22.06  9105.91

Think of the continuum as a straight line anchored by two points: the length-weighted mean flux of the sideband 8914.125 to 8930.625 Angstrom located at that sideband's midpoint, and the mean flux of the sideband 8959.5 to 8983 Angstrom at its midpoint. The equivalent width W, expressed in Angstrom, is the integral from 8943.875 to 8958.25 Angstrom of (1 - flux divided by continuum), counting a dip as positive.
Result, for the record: 0.0 Angstrom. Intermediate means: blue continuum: 23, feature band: 23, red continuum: 22.9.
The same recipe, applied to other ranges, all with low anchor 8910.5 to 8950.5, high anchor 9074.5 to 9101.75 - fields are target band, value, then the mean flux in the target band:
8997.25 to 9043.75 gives 0.4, 22.3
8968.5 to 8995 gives -0.2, 22.9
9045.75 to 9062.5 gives -0.1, 22.4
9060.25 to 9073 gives -0.1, 22.4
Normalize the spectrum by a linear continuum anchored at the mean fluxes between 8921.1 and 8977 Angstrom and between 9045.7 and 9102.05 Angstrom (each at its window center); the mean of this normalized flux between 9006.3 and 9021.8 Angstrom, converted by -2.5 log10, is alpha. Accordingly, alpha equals 0.021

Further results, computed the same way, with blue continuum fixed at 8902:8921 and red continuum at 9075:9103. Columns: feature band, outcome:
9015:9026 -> 0.03 mag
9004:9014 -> 0.01 mag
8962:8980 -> 0.00 mag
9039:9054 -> 0.00 mag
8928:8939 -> 0.01 mag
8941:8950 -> 0.00 mag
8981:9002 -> 0.00 mag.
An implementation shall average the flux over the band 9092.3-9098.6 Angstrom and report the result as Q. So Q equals 22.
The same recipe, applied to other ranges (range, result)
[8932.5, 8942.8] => 22.9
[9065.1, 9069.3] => 22.4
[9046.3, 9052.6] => 22.3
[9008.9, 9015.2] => 22.3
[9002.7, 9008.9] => 22.5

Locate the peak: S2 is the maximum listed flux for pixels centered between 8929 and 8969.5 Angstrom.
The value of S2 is 23.06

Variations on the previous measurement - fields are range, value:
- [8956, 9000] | 23.02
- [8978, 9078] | 22.94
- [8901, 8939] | 23.26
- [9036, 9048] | 22.45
